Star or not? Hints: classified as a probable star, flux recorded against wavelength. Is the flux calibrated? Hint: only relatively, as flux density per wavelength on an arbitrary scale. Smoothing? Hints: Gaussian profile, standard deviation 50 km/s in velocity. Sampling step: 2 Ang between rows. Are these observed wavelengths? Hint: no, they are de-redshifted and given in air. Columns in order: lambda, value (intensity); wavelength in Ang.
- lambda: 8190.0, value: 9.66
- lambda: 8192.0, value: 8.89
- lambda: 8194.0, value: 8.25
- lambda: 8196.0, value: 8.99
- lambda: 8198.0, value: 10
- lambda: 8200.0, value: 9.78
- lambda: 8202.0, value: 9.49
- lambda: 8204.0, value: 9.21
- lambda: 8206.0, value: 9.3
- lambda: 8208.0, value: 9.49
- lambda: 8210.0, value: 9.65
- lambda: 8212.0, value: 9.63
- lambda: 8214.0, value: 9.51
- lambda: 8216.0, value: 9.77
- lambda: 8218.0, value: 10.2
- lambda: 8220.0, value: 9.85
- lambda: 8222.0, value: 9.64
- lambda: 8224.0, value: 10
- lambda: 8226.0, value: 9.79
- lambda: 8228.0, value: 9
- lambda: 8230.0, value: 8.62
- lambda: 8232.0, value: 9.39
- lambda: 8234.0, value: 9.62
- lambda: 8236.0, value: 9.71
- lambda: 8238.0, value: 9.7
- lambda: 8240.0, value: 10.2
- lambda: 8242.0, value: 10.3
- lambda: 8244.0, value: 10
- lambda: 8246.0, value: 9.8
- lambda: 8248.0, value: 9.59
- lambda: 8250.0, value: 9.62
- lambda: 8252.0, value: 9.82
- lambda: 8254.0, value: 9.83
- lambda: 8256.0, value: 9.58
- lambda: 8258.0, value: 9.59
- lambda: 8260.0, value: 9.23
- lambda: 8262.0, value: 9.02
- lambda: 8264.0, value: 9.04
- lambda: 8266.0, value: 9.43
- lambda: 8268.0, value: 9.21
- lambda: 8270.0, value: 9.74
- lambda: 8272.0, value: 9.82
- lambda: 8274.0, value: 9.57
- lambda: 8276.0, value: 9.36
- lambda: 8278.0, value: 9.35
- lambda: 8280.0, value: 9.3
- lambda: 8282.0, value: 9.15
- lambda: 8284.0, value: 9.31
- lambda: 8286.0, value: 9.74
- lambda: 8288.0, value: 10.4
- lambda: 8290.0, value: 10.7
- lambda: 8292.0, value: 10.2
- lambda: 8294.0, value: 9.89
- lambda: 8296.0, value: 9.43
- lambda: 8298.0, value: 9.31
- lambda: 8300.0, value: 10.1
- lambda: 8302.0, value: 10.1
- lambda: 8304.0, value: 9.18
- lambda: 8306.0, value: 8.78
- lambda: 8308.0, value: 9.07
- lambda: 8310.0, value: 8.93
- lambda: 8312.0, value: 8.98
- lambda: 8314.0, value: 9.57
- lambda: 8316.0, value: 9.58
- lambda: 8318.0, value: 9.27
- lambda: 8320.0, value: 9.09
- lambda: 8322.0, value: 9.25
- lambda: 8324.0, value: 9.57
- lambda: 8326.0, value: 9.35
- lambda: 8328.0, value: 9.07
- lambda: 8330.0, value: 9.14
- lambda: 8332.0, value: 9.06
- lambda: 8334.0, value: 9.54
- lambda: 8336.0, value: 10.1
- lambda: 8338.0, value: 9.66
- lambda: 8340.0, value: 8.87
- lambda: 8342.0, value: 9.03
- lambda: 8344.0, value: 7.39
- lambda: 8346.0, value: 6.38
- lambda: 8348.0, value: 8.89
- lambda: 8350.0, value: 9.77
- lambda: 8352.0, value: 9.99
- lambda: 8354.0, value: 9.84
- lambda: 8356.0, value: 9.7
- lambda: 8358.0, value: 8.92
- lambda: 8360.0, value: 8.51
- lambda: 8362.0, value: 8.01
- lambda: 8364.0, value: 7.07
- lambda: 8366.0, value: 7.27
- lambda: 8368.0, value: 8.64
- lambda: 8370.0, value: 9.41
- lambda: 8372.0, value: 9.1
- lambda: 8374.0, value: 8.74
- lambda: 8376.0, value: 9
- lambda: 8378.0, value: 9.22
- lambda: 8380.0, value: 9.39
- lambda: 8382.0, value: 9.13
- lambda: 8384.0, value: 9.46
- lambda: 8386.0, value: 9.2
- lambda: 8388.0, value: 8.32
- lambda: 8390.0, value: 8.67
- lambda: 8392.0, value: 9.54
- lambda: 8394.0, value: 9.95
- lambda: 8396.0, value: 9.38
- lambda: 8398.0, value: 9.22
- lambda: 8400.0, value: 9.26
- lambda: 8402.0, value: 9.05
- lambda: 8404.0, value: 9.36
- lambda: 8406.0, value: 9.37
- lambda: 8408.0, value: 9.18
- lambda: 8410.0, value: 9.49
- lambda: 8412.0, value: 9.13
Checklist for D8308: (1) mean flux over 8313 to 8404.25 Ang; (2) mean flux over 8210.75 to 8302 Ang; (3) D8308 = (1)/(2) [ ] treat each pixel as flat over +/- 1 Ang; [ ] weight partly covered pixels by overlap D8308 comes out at 0.94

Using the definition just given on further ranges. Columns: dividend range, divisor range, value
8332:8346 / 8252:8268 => 0.95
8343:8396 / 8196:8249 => 0.92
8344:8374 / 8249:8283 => 0.91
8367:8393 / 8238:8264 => 0.94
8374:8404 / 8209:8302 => 0.95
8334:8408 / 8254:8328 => 0.95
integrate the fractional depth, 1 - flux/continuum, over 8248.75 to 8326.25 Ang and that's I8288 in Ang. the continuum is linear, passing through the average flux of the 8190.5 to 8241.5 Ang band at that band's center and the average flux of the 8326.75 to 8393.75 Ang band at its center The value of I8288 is -2.3 Ang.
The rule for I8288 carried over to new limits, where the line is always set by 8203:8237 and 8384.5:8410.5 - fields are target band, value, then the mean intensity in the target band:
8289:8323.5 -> -0.4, 9.5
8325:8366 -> 2.0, 8.87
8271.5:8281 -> 0.0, 9.46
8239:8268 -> -0.4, 9.63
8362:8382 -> 1.4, 8.64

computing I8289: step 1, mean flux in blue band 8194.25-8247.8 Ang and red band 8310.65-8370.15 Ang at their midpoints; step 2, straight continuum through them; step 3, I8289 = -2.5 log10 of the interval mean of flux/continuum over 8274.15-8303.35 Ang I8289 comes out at -0.06 mag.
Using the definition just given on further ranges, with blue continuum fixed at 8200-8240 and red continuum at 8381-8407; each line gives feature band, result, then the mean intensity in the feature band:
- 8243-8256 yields -0.027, 9.76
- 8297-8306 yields -0.018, 9.57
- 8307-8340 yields 0.006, 9.31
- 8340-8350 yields 0.139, 8.2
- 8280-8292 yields -0.045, 9.84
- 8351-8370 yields 0.072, 8.7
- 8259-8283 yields 0.014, 9.35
